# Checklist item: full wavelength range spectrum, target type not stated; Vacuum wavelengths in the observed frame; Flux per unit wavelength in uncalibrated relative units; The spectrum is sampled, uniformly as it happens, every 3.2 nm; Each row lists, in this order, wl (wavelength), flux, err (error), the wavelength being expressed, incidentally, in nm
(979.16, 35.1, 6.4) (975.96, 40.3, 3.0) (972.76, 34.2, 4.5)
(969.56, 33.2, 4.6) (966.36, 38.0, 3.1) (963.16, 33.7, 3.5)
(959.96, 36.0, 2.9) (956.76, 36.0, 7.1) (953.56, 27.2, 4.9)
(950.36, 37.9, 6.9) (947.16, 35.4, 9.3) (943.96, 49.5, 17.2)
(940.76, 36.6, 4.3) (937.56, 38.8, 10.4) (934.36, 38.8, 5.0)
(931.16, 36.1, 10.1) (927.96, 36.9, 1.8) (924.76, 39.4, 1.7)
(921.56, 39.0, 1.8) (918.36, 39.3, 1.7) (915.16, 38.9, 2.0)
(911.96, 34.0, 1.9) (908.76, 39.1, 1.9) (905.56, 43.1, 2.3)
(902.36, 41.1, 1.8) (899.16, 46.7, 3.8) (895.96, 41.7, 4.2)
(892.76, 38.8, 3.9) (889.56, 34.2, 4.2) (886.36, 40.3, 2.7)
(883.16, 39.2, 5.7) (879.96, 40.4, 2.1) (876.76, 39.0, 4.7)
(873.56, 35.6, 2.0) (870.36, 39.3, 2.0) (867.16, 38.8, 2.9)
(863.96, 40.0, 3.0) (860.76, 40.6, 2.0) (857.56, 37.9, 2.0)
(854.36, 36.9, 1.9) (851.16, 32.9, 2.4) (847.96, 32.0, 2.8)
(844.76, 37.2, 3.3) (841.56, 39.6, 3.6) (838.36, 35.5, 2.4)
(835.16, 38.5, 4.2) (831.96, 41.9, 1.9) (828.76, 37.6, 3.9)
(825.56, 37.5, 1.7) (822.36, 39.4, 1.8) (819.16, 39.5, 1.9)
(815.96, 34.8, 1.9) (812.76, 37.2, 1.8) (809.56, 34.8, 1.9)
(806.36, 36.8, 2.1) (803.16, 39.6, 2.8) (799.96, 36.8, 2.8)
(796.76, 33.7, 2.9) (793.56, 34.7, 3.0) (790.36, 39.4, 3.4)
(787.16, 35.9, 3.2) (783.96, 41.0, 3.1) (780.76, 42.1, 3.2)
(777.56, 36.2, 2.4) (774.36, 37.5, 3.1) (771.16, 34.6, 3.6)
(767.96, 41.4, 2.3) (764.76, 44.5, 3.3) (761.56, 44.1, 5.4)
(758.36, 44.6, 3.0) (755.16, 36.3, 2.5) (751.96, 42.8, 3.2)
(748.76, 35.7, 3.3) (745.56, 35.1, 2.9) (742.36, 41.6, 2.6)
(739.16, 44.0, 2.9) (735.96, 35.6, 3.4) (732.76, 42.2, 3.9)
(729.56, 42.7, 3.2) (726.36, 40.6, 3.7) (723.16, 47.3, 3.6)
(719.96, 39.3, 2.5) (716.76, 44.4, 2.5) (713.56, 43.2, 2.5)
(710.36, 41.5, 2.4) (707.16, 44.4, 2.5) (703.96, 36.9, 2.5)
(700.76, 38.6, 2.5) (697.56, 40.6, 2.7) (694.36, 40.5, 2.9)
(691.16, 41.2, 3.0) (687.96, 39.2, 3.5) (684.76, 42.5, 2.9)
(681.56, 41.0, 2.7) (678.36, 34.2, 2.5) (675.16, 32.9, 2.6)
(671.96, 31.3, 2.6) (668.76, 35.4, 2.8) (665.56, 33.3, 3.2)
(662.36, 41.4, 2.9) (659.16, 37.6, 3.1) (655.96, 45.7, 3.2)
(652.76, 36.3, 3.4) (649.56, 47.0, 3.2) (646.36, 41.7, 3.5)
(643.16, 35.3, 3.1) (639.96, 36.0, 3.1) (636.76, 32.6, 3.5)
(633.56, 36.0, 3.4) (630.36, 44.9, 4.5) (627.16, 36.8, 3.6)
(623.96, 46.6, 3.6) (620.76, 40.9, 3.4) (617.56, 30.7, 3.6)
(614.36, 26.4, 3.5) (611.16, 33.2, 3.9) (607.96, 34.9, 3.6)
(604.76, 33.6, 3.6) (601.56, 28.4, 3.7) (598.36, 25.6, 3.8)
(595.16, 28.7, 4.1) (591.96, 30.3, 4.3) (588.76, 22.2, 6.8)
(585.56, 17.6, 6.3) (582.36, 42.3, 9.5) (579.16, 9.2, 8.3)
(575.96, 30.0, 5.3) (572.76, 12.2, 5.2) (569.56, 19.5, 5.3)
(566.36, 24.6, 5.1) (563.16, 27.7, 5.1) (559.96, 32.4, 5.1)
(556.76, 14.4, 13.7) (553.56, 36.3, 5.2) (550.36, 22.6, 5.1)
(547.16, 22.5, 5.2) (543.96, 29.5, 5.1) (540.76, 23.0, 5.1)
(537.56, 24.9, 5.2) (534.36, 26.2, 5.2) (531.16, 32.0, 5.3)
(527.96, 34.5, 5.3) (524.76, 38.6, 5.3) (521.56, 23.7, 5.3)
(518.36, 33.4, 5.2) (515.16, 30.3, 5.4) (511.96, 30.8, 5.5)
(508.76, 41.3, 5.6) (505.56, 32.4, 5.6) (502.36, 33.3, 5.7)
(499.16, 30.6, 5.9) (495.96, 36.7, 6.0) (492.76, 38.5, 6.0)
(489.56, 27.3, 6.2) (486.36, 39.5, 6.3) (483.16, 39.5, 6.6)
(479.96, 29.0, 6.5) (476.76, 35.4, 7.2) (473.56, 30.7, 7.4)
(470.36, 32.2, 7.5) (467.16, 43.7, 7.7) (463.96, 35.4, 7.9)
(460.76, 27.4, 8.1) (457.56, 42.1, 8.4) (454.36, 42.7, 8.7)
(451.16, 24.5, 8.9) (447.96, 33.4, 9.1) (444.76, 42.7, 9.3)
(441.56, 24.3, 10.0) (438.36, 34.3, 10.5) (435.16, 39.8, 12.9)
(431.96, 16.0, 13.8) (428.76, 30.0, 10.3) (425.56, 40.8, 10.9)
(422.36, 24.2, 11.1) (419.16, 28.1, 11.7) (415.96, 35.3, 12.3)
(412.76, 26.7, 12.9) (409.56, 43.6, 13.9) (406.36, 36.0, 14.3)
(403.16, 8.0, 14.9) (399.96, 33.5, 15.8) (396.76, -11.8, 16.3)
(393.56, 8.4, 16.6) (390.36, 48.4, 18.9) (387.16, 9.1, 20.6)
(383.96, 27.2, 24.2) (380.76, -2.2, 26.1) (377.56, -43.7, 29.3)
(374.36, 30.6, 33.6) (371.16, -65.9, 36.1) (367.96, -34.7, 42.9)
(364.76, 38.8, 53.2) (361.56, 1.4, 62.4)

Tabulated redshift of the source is 0.548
